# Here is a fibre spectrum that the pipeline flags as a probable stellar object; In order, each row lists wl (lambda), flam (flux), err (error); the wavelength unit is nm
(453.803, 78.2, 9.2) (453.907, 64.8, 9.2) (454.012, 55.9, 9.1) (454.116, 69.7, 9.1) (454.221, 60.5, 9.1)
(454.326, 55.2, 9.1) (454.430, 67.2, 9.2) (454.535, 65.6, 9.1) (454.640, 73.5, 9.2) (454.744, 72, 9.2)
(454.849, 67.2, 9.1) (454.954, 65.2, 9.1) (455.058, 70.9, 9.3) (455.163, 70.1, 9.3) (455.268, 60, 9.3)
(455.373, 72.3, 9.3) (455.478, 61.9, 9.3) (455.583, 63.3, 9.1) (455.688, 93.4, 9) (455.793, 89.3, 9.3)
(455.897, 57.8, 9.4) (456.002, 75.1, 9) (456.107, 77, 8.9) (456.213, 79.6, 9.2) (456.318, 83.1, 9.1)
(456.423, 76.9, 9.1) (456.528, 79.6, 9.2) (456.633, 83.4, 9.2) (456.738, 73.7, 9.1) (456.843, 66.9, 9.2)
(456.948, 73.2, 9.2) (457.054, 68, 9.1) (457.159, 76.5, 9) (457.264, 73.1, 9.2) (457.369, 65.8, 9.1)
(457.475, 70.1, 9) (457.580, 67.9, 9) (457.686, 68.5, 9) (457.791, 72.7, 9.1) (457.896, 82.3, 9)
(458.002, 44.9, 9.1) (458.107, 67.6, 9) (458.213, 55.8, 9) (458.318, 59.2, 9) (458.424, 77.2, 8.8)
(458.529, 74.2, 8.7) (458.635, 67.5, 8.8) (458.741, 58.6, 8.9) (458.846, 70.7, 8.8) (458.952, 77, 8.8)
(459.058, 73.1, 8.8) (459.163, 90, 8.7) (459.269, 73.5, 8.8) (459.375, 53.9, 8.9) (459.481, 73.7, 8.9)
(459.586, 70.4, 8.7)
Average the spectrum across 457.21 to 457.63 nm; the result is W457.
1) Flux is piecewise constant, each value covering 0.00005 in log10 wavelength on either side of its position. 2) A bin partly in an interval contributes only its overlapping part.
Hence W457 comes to 69.3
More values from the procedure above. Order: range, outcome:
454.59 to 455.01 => 69.6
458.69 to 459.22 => 74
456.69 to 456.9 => 70.4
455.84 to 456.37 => 74.7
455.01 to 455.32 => 66.9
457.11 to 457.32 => 74.8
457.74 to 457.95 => 77.4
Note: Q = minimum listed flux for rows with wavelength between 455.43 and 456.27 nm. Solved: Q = 57.8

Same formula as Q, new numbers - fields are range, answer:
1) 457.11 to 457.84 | 65.8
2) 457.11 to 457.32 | 73.1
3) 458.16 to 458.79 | 55.8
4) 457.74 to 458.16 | 44.9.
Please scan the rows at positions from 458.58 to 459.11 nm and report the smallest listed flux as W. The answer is 58.6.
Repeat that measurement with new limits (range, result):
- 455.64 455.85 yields 89.3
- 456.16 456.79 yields 73.7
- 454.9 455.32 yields 60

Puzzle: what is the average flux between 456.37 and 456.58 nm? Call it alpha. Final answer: 78.3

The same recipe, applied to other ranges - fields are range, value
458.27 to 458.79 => 67.4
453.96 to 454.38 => 60.4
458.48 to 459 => 69.4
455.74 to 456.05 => 74.3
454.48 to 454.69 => 69.3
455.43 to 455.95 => 73.3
